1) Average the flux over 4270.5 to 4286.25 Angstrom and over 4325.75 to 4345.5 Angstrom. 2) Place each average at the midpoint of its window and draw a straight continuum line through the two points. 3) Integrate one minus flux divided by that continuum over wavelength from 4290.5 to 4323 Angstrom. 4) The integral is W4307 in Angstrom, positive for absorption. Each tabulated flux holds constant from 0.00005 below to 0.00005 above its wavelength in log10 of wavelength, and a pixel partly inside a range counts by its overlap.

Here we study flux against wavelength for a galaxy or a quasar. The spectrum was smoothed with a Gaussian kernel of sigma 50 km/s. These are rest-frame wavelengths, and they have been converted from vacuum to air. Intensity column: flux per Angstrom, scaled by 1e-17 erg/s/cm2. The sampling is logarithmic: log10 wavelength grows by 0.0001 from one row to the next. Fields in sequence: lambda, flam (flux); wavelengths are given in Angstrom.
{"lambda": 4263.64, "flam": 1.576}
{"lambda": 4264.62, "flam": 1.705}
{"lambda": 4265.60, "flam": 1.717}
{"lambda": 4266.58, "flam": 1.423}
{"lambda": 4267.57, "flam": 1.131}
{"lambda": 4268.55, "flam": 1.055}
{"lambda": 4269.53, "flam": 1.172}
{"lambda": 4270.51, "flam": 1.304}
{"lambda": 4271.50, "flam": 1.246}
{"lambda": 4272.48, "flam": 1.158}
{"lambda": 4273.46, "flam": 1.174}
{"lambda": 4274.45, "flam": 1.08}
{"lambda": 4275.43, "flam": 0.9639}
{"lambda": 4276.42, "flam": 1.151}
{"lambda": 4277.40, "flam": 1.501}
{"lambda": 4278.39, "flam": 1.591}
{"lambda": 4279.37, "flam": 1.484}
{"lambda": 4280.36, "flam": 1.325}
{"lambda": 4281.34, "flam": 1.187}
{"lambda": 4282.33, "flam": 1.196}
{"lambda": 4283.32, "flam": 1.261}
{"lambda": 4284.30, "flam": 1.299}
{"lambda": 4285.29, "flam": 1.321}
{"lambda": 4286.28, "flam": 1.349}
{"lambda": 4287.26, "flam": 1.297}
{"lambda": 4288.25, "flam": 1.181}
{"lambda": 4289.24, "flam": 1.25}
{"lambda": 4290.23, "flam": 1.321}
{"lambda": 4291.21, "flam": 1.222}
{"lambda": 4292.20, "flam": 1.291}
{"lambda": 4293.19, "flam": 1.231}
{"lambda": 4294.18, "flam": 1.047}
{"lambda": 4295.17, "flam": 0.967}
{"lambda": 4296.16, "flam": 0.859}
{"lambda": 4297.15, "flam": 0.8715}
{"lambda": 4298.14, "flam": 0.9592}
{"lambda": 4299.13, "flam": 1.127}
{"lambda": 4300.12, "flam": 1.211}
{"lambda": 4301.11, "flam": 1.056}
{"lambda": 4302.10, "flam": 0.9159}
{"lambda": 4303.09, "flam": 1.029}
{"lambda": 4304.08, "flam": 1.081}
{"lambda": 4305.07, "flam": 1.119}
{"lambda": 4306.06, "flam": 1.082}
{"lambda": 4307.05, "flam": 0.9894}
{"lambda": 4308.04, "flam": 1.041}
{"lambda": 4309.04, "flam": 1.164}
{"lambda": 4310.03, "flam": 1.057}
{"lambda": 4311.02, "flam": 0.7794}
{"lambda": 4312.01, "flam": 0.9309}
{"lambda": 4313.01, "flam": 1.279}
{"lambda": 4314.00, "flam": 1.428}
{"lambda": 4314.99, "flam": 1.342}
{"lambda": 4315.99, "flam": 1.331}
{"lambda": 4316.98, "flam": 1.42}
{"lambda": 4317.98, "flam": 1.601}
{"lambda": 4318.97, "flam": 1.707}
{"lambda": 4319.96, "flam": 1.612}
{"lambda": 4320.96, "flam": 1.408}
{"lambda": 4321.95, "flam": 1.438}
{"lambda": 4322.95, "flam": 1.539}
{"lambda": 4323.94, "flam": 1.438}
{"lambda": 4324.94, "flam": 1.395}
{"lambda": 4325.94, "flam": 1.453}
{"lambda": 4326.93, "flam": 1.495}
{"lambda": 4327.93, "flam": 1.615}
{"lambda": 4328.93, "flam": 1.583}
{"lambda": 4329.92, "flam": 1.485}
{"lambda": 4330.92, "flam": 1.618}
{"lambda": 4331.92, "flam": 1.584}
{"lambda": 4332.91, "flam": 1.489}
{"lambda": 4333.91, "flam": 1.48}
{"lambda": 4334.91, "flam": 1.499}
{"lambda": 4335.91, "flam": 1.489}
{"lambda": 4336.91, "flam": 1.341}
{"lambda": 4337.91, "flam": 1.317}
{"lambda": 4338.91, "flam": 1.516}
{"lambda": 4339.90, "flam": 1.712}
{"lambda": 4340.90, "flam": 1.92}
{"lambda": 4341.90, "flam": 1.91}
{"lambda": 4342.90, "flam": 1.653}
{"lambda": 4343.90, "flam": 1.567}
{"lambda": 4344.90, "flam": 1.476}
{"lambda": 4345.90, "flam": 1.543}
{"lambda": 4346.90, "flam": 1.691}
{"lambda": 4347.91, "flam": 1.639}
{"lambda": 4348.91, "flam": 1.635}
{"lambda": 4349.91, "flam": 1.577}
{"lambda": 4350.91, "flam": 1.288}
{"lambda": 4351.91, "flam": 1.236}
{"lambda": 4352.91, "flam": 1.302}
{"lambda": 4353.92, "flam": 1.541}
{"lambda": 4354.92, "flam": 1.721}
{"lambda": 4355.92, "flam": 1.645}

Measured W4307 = 5.4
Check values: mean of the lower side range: 1.27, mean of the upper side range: 1.56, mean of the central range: 1.18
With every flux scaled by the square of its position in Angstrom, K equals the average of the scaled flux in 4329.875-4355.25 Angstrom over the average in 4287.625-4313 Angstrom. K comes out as 1.5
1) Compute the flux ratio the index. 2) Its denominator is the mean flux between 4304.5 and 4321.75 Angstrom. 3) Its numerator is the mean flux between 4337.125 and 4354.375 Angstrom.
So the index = 1.24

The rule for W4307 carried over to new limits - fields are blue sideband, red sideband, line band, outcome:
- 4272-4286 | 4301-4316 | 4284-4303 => 0.7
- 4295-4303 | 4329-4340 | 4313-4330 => -2.2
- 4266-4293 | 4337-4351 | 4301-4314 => 3.3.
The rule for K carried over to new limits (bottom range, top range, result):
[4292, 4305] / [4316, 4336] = 1.47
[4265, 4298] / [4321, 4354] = 1.28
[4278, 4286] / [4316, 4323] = 1.16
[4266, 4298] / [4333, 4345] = 1.33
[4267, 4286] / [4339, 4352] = 1.34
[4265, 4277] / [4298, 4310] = 0.89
